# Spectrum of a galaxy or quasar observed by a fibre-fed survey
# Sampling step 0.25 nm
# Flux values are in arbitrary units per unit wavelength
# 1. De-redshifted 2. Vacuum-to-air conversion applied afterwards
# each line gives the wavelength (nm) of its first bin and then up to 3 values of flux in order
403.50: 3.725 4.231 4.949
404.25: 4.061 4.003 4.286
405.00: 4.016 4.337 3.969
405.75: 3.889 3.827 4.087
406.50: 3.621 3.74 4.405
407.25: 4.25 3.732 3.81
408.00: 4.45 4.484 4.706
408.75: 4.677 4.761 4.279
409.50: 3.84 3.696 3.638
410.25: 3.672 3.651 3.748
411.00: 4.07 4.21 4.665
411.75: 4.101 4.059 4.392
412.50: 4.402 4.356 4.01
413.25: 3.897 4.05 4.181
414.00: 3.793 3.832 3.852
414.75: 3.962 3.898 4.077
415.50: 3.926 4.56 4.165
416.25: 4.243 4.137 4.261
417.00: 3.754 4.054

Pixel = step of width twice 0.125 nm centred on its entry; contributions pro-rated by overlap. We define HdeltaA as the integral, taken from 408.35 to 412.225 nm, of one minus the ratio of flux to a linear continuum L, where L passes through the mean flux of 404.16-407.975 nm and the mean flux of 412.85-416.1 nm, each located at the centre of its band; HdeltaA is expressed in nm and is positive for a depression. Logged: -0.108 nm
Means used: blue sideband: 4.01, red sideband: 4.02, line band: 4.13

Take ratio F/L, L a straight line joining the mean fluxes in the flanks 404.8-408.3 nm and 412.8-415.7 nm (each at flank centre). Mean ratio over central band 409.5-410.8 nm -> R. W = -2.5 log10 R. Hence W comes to 0.09 mag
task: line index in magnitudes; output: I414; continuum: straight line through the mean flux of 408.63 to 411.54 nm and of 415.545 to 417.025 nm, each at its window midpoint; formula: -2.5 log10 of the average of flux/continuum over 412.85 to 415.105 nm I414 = 0.05 mag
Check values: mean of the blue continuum 4.06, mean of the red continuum 4.2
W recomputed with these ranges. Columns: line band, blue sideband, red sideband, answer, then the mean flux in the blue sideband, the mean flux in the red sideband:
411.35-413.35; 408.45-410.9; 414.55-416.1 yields -0.05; 4.05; 4.09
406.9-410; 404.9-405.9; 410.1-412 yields -0.05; 4.05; 4.01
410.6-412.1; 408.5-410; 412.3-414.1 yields 0.01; 4.24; 4.11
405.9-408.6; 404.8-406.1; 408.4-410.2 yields 0.00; 4.03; 4.2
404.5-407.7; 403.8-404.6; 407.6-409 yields 0.10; 4.34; 4.44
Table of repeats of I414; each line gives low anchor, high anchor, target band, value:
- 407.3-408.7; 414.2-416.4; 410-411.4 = 0.09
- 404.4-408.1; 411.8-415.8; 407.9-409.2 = -0.14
